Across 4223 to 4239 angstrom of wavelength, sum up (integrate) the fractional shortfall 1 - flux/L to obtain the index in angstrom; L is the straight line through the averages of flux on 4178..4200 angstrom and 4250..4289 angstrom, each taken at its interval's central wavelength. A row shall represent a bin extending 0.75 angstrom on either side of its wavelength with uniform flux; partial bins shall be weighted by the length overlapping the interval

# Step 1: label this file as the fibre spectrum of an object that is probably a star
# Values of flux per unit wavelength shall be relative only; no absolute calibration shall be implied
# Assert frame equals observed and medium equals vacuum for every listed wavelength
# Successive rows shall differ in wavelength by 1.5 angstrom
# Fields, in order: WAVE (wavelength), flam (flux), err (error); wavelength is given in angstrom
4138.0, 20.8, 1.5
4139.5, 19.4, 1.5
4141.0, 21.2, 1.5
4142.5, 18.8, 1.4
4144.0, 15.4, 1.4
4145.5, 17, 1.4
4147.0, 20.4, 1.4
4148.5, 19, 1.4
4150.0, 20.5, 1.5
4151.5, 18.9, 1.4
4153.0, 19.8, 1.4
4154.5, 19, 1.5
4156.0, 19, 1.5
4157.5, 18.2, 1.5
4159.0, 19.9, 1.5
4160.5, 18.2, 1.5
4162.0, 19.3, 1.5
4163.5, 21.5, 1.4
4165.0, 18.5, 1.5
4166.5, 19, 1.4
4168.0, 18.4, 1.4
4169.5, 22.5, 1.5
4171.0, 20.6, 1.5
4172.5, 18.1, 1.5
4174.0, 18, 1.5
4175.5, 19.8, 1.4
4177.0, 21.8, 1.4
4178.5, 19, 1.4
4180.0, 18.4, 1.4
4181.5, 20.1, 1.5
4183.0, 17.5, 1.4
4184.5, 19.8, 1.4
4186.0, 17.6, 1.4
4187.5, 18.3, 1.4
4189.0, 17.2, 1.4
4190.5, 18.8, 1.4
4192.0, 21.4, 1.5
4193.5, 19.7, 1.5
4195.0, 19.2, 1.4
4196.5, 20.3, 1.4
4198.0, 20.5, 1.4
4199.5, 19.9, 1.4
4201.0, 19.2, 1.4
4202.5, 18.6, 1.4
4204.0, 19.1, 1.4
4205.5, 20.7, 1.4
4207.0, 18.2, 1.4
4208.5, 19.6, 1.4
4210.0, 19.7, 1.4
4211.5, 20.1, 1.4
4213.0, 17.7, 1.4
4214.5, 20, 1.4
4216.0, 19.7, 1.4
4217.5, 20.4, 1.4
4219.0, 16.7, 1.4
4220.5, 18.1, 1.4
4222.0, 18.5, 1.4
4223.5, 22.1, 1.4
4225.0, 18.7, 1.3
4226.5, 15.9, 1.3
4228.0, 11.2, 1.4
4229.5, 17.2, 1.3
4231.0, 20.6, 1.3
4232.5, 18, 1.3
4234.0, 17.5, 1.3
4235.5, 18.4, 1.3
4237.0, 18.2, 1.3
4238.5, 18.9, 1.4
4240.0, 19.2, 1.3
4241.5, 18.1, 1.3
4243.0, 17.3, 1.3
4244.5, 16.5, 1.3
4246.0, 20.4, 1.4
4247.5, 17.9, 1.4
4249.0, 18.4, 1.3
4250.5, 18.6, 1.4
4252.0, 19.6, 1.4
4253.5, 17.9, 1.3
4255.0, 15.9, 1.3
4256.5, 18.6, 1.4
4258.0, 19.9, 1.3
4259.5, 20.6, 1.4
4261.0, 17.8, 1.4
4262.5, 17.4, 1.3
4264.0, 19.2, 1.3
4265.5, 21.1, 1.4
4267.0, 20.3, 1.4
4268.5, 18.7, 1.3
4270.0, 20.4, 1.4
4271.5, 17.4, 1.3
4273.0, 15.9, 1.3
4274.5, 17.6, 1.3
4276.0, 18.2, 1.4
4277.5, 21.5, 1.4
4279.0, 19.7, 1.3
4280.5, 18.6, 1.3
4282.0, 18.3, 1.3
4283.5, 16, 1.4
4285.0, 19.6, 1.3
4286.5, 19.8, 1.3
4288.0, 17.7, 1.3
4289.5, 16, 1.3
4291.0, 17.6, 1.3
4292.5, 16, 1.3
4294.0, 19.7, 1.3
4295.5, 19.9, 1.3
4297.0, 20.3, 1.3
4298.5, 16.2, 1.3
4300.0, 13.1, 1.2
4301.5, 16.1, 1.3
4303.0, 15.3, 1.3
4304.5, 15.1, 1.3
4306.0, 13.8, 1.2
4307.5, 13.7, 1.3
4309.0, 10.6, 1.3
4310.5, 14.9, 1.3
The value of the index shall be 0.9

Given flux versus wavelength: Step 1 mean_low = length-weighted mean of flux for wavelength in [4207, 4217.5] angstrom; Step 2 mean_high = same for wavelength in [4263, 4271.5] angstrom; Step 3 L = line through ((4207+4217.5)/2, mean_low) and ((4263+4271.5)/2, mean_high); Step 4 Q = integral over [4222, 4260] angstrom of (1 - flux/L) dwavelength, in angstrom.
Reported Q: 2.6 angstrom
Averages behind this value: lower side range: 19.4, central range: 18.2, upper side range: 19.6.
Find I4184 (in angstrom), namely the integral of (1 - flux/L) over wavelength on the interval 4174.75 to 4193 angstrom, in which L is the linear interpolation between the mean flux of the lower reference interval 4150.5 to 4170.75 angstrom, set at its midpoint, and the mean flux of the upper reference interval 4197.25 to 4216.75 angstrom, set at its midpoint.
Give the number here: 0.3 angstrom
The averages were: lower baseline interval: 19.4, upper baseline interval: 19.5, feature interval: 19.1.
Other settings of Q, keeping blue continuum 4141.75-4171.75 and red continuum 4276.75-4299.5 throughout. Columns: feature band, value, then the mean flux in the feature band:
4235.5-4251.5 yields 0.3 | 18.4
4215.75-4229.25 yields 0.7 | 17.8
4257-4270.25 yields -0.6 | 19.4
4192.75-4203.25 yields -0.4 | 19.6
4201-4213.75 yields -0.2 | 19.2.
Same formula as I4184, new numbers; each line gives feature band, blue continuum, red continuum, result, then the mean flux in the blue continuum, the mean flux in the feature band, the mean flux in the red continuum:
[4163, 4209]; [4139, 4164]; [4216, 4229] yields -2.3 angstrom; 19.1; 19.4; 17.8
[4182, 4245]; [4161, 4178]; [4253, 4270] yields 2.2 angstrom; 19.7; 18.7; 18.9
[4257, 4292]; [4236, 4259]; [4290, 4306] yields -2.2 angstrom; 18.4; 18.6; 16.8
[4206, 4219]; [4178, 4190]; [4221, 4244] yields -0.8 angstrom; 18.5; 19.3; 18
